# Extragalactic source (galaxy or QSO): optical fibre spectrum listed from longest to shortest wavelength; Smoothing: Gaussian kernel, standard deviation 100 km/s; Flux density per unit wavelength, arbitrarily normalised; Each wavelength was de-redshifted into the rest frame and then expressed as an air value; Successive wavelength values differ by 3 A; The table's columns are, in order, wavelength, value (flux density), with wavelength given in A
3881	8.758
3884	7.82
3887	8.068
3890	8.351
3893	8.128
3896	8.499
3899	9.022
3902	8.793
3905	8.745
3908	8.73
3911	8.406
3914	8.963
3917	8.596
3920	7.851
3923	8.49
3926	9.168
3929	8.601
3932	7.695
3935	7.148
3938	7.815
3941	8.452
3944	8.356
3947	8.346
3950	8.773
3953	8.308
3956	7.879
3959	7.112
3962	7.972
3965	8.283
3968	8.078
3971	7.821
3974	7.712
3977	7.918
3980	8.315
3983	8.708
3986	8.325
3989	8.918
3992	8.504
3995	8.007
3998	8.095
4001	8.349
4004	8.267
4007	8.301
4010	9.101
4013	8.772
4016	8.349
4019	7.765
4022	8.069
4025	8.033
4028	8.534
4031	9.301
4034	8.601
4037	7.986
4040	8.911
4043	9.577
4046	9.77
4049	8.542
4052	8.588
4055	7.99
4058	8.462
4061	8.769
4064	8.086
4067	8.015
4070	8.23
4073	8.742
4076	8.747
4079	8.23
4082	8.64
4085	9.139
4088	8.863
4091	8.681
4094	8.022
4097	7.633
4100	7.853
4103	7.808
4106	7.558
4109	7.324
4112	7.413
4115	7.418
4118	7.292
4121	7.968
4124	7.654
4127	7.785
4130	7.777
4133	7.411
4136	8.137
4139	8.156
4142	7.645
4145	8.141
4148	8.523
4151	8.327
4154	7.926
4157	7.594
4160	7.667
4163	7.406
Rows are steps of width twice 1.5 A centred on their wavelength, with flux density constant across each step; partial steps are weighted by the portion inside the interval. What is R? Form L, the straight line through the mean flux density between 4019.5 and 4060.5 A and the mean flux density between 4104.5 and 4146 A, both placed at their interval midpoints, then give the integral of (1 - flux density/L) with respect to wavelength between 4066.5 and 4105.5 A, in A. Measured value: -1.1 A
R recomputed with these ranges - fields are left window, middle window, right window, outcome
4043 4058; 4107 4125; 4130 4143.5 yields 1.23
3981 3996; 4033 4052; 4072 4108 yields -1.09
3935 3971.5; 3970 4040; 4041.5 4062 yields 0.89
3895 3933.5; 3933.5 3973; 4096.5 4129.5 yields 1.74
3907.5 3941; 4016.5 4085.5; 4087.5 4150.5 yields -4.58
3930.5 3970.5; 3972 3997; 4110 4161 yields -0.98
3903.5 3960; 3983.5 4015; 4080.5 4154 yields -1.13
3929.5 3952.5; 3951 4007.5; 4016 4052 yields 1.18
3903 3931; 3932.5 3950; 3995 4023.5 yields 0.94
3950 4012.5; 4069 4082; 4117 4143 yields -0.95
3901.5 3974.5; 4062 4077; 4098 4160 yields -0.83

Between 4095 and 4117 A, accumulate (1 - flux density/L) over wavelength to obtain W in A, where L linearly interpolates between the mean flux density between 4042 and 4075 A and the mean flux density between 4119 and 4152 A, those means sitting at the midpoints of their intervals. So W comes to 1.7 A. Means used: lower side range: 8.6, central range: 7.58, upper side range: 7.94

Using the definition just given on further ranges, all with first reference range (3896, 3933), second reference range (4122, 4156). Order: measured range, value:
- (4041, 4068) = -1.54 A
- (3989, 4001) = 0.08 A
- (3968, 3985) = 0.64 A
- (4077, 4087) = -0.70 A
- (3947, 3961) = 0.71 A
